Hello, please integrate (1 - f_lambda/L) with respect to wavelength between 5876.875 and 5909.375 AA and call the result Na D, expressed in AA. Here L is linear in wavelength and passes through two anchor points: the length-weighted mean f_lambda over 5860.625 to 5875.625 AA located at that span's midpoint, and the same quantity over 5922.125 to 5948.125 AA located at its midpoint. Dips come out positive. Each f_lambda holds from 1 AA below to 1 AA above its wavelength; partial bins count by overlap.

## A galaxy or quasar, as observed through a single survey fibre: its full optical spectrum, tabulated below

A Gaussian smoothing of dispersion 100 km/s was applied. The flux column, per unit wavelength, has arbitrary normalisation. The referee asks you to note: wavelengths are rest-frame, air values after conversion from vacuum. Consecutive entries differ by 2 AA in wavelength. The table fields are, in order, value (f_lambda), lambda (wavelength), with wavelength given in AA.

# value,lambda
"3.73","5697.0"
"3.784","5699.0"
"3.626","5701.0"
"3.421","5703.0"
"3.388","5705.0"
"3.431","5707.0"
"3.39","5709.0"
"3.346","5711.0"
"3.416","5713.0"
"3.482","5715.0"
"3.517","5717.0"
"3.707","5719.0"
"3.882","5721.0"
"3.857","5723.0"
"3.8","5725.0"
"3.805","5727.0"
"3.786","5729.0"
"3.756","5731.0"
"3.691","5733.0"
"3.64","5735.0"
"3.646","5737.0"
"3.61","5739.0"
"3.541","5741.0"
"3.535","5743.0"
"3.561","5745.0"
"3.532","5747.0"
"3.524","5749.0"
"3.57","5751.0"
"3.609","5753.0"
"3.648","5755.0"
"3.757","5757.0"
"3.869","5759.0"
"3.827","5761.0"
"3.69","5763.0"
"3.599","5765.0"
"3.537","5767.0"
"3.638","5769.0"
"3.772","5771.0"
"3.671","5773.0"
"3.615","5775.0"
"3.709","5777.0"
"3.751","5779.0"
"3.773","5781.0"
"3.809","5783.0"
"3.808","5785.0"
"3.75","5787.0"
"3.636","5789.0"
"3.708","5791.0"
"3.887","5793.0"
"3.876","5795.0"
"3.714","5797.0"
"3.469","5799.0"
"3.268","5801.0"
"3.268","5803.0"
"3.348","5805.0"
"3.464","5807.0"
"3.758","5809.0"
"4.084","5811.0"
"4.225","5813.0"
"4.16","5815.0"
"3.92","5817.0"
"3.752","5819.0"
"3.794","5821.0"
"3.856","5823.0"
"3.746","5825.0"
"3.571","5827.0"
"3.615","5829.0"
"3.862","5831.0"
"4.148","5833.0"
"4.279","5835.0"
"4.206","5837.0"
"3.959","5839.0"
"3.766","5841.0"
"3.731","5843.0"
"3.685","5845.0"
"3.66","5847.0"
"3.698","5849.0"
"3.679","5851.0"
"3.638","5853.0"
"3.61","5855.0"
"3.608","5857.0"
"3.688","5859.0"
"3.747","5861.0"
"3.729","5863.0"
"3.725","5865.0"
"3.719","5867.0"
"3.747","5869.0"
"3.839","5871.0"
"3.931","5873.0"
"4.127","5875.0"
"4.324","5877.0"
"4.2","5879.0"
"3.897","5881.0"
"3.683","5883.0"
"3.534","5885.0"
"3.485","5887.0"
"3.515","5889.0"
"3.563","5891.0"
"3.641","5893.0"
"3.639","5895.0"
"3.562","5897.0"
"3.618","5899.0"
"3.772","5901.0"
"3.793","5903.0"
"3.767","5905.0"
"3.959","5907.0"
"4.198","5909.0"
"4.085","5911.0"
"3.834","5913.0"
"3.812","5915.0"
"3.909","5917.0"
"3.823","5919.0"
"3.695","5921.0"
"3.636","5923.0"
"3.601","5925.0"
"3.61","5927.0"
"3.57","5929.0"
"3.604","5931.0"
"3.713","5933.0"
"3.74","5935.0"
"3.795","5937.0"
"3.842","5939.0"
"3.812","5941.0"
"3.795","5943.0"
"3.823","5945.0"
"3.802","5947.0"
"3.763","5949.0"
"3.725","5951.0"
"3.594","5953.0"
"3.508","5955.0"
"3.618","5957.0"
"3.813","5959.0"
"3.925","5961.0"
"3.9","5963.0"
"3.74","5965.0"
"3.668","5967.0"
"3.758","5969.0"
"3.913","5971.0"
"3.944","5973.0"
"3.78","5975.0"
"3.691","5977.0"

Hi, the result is 0.25 AA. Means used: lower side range 3.82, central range 3.75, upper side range 3.72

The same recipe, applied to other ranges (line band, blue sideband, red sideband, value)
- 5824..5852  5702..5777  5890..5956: -1.1 AA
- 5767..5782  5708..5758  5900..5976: -0.2 AA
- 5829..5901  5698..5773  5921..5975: -1.7 AA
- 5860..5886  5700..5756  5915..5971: -1.2 AA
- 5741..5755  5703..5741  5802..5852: 0.4 AA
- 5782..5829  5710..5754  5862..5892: -0.2 AA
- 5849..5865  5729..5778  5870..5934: 0.3 AA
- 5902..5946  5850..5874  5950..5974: -0.6 AA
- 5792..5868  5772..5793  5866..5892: 0.2 AA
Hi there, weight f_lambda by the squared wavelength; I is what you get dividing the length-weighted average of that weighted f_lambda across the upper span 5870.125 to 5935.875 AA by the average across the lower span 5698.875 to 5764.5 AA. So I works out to 1.11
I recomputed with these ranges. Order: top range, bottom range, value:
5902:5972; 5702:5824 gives 1.09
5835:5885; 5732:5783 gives 1.08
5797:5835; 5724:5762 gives 1.05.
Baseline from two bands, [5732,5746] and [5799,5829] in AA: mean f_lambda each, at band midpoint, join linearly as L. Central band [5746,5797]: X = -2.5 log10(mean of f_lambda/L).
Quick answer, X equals -0.01 mag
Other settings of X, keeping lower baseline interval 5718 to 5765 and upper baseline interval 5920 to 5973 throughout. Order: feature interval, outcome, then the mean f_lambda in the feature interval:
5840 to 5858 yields 0.01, 3.68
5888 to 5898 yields 0.04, 3.58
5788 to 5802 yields 0.01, 3.65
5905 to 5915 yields -0.07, 3.97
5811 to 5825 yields -0.07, 3.95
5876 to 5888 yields -0.04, 3.85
